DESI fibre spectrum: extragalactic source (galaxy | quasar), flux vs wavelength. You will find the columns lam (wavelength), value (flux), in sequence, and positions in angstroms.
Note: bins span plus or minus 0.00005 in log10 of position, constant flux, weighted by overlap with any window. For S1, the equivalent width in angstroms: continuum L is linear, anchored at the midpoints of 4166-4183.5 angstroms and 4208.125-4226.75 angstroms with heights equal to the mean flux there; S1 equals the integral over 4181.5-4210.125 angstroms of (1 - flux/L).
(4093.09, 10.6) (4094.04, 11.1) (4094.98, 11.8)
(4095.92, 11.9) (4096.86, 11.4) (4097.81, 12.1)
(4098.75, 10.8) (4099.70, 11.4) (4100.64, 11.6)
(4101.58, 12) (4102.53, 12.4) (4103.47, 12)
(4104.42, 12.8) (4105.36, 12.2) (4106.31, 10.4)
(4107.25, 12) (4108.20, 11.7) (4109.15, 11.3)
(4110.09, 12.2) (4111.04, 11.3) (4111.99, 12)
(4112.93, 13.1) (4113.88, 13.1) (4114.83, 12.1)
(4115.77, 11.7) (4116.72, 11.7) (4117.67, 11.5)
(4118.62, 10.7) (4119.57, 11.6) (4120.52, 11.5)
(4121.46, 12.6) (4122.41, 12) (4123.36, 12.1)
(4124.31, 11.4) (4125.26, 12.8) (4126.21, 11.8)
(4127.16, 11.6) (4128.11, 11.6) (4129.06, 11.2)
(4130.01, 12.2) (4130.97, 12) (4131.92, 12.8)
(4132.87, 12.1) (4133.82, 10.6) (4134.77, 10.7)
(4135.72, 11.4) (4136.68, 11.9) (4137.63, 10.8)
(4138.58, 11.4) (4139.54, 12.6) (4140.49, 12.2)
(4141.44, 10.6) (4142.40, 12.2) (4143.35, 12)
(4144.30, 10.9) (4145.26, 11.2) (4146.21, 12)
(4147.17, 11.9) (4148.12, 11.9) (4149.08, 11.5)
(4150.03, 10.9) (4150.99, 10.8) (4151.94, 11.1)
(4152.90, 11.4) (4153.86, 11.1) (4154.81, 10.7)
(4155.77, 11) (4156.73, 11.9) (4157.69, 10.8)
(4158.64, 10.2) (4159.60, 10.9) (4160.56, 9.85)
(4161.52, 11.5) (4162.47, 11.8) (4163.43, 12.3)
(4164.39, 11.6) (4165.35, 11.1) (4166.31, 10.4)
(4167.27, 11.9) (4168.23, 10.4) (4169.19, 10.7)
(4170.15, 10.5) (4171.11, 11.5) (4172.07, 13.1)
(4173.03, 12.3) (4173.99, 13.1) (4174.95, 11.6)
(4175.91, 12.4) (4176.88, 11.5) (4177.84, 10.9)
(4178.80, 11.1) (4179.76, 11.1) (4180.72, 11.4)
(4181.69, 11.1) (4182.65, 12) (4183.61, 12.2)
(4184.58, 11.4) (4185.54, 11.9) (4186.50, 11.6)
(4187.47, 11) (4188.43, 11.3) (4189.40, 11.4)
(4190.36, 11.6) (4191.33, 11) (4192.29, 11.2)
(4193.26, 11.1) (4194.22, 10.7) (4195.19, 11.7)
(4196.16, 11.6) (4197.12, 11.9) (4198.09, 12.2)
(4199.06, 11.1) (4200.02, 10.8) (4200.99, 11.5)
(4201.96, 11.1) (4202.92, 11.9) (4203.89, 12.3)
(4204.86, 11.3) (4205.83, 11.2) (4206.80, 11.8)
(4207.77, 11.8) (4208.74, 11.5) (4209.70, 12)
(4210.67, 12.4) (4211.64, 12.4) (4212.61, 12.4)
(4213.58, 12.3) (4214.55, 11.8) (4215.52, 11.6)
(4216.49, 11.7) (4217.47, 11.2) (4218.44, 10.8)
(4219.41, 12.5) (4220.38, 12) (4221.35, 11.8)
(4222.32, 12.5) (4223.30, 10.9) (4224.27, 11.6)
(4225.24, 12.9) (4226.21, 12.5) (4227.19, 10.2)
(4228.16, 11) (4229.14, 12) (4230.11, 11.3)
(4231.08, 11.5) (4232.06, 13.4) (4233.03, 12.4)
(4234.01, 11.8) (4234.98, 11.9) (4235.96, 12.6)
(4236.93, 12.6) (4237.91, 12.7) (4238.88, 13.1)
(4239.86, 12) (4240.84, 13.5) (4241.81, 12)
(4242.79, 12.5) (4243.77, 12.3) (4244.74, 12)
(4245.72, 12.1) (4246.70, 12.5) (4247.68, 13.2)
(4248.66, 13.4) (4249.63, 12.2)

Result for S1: 0.5 angstroms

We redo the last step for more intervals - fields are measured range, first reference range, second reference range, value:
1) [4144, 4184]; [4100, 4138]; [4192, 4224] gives 1.3 angstroms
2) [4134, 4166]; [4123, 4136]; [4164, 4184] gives 0.9 angstroms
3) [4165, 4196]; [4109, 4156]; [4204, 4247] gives 1.0 angstroms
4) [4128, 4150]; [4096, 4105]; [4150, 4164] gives -0.6 angstroms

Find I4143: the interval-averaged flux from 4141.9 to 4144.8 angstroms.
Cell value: 11.7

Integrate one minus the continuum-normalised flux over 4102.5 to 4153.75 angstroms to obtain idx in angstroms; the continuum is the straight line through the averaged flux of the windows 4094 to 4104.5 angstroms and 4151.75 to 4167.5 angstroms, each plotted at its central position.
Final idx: -1.14 angstroms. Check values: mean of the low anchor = 11.8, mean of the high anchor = 11.1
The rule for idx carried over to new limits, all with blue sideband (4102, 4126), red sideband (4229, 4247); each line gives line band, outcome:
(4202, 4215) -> 0.4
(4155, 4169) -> 1.1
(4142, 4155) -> 0.7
